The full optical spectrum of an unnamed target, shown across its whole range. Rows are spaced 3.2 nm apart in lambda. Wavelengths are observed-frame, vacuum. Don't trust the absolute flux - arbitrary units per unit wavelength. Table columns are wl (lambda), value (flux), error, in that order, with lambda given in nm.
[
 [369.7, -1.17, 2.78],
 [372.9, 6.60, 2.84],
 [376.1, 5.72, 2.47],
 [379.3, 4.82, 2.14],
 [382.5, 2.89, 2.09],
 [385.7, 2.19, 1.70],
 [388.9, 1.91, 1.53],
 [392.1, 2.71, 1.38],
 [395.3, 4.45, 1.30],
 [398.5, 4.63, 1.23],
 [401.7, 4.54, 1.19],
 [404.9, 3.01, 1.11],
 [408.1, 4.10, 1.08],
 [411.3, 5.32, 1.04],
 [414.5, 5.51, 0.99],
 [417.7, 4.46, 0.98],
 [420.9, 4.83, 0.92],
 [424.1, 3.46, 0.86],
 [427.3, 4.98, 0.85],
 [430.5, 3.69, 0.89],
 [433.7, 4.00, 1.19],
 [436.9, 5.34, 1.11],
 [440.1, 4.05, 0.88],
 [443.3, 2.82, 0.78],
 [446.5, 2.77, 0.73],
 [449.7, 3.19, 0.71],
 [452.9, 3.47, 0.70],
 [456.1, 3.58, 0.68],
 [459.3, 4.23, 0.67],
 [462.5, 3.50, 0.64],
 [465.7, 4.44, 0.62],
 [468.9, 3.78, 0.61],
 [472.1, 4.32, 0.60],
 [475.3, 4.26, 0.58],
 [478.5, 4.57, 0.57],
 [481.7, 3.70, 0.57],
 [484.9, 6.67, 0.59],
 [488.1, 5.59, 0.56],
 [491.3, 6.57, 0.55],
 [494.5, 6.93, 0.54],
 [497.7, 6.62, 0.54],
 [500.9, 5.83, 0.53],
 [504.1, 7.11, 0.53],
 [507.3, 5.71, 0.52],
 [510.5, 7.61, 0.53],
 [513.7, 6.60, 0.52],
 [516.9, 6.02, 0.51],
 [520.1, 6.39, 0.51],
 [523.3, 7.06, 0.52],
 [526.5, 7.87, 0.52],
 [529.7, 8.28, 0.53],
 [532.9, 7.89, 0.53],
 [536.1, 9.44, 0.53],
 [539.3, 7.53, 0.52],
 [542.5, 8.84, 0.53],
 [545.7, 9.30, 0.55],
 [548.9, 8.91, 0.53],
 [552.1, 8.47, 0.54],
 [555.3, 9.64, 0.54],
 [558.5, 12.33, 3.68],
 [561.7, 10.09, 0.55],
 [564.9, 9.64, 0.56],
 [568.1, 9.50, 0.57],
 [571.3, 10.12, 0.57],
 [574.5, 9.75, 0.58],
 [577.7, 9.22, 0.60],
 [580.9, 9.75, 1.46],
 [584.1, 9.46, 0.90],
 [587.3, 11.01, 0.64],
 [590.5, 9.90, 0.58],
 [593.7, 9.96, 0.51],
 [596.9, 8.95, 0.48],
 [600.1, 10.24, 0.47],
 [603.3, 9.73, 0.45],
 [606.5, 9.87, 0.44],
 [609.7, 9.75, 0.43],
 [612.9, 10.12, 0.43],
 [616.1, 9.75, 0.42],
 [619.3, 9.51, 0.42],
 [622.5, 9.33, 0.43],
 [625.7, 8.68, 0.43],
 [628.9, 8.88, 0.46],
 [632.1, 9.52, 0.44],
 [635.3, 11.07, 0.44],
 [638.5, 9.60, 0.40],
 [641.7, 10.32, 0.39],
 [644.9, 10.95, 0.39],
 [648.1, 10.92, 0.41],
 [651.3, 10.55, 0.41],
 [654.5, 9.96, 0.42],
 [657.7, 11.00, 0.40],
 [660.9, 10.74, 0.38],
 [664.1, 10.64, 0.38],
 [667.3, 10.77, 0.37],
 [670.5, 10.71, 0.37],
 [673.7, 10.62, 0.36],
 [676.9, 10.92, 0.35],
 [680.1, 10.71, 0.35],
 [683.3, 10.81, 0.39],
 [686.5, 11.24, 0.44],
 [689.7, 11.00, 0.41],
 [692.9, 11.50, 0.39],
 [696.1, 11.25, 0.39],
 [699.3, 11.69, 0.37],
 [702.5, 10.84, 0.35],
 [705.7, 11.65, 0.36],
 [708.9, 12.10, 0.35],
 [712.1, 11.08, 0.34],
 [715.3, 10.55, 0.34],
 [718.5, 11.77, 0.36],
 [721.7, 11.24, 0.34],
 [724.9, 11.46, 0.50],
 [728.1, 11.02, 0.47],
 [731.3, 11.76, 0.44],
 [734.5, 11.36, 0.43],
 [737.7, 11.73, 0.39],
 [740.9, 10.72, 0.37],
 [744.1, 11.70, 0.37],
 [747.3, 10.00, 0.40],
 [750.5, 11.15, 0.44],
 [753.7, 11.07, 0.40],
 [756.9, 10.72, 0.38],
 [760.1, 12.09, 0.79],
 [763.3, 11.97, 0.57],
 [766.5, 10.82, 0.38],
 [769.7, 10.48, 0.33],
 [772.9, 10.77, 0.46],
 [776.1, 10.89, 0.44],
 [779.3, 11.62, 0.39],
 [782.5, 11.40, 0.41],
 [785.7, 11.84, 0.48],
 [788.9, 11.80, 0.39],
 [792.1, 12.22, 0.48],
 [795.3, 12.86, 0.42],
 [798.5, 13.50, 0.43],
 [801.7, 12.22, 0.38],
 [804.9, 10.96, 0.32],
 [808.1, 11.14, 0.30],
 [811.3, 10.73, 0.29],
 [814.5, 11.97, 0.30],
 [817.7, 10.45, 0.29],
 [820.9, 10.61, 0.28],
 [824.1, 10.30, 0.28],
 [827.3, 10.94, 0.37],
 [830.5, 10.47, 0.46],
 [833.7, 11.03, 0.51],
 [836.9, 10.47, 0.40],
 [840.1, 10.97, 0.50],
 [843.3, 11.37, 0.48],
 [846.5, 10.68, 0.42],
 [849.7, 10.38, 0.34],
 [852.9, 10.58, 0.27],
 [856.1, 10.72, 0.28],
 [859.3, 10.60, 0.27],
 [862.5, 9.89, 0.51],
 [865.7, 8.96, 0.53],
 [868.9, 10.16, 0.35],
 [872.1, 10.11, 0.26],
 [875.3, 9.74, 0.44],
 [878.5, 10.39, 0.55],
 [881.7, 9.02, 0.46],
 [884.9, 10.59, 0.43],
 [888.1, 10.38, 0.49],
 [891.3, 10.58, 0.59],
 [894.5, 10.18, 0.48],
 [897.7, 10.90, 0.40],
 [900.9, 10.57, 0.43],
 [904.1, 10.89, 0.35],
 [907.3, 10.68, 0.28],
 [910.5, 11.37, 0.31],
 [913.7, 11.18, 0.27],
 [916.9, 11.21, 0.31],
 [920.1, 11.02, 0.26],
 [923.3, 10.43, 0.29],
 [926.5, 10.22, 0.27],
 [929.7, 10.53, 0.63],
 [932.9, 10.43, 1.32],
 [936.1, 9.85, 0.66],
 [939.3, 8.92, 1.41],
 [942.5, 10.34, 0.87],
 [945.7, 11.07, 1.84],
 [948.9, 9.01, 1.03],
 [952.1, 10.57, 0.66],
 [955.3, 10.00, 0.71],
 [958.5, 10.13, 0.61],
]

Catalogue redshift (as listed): 0.212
